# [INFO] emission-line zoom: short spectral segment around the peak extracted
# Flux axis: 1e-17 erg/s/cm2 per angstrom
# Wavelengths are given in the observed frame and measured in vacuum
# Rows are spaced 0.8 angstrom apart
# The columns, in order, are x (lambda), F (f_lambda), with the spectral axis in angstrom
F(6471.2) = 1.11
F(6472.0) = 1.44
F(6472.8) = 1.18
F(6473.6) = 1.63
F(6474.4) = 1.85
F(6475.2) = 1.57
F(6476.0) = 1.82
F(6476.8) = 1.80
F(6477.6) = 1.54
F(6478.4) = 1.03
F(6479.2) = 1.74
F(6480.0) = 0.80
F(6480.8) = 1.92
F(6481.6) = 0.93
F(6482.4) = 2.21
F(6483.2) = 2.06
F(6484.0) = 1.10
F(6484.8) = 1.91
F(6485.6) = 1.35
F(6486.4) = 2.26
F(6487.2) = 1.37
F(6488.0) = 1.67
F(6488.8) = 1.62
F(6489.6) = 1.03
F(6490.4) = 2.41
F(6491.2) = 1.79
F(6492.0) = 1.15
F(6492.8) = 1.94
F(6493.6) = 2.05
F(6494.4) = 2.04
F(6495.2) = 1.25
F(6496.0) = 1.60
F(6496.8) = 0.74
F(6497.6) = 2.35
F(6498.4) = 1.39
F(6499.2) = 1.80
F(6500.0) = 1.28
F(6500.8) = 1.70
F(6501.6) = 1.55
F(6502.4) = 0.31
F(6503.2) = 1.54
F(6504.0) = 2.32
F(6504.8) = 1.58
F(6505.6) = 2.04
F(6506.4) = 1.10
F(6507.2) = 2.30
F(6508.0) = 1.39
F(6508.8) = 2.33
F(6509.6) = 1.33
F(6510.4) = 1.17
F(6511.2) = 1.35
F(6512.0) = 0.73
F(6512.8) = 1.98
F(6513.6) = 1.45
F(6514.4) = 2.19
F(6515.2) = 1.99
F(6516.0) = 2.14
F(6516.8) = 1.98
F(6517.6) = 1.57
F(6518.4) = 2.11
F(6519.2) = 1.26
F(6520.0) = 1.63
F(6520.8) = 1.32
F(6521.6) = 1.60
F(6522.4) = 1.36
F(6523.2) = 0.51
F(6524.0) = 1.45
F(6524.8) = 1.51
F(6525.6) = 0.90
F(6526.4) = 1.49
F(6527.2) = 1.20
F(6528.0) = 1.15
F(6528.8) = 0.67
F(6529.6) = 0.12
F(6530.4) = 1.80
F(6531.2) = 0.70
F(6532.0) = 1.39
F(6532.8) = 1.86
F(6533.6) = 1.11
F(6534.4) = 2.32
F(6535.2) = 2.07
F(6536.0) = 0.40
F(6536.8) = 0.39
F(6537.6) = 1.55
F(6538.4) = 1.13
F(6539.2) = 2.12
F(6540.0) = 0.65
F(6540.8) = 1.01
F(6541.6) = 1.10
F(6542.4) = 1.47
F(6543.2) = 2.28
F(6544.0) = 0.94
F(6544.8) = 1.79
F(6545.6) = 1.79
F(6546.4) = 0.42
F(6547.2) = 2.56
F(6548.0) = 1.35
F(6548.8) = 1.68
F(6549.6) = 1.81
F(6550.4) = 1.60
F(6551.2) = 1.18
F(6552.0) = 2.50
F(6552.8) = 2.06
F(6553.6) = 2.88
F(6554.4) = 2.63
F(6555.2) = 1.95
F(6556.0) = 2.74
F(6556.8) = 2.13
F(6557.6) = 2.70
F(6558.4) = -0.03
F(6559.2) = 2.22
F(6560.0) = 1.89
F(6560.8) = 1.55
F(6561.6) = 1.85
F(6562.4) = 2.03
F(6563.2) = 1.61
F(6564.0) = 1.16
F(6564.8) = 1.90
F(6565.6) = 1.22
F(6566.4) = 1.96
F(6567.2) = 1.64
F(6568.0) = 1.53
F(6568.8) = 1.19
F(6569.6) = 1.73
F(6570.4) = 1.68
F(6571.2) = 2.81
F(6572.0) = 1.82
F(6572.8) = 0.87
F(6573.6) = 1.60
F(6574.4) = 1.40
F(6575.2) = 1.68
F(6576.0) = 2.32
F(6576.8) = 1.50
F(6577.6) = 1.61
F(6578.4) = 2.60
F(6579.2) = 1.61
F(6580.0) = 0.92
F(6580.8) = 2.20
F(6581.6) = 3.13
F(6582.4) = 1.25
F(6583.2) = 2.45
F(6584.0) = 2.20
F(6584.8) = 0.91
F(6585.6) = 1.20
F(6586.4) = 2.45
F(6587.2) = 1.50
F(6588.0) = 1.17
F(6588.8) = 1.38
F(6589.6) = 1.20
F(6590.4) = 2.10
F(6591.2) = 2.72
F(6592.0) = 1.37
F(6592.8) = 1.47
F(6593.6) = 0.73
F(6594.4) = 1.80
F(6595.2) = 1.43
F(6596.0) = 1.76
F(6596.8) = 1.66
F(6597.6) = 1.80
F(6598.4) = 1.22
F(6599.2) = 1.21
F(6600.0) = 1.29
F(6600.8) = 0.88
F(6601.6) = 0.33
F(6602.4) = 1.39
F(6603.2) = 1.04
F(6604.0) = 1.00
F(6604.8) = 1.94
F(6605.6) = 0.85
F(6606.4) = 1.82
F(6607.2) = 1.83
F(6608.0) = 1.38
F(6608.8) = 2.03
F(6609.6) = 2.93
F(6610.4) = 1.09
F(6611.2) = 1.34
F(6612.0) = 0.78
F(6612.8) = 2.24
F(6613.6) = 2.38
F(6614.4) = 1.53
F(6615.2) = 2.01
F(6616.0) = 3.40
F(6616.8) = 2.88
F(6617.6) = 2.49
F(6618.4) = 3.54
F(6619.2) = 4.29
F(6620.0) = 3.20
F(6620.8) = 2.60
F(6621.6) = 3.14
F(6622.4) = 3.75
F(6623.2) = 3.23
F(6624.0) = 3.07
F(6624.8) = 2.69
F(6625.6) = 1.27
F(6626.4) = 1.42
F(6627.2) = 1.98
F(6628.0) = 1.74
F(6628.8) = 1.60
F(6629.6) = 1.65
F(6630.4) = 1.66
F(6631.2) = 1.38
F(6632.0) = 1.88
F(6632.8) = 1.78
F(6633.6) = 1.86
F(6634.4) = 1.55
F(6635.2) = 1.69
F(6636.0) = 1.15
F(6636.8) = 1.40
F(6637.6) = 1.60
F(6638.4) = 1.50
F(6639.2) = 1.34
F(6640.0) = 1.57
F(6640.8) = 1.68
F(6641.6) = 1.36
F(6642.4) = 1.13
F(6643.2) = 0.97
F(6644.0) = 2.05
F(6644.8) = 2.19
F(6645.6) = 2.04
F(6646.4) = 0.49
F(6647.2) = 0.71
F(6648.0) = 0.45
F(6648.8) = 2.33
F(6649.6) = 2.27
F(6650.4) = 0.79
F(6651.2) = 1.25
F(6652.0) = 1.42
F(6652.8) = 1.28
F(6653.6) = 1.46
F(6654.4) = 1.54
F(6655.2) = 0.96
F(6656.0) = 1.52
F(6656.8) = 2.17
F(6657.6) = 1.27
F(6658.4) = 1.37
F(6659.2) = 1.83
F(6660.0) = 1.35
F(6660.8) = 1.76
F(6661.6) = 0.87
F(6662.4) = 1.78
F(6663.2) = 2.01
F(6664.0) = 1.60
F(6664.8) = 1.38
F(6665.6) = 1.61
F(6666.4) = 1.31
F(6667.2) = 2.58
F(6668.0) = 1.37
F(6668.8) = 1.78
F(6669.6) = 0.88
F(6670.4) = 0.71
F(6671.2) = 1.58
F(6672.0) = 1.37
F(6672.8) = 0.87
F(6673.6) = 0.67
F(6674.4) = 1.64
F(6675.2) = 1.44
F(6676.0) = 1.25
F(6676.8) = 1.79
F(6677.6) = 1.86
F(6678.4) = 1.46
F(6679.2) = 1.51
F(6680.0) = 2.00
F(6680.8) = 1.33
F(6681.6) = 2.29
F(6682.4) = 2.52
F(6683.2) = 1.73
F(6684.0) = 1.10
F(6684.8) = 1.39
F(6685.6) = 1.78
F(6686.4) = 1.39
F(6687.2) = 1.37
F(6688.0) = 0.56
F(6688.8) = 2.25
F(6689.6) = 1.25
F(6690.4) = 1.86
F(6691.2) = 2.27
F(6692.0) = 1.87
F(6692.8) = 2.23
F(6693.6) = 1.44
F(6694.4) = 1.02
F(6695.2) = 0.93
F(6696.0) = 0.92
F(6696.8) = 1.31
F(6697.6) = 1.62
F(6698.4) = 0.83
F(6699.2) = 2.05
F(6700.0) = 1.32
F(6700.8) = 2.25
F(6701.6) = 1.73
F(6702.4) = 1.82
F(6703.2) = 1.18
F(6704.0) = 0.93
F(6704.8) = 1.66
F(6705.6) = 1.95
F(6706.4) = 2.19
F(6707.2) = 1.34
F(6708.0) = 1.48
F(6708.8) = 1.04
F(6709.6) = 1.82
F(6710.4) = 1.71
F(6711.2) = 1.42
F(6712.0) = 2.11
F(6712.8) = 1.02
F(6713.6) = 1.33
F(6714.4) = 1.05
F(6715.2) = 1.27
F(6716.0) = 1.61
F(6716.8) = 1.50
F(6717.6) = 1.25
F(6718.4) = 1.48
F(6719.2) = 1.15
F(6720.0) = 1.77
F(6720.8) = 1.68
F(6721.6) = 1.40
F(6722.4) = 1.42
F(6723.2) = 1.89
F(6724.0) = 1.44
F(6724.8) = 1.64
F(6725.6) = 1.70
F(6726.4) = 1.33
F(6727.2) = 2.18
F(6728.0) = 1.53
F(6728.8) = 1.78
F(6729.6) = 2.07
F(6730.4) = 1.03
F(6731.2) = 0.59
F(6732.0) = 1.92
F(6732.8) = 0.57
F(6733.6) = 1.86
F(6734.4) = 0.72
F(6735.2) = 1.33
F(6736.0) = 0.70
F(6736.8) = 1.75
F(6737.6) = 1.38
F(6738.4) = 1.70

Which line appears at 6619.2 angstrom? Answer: [O III]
